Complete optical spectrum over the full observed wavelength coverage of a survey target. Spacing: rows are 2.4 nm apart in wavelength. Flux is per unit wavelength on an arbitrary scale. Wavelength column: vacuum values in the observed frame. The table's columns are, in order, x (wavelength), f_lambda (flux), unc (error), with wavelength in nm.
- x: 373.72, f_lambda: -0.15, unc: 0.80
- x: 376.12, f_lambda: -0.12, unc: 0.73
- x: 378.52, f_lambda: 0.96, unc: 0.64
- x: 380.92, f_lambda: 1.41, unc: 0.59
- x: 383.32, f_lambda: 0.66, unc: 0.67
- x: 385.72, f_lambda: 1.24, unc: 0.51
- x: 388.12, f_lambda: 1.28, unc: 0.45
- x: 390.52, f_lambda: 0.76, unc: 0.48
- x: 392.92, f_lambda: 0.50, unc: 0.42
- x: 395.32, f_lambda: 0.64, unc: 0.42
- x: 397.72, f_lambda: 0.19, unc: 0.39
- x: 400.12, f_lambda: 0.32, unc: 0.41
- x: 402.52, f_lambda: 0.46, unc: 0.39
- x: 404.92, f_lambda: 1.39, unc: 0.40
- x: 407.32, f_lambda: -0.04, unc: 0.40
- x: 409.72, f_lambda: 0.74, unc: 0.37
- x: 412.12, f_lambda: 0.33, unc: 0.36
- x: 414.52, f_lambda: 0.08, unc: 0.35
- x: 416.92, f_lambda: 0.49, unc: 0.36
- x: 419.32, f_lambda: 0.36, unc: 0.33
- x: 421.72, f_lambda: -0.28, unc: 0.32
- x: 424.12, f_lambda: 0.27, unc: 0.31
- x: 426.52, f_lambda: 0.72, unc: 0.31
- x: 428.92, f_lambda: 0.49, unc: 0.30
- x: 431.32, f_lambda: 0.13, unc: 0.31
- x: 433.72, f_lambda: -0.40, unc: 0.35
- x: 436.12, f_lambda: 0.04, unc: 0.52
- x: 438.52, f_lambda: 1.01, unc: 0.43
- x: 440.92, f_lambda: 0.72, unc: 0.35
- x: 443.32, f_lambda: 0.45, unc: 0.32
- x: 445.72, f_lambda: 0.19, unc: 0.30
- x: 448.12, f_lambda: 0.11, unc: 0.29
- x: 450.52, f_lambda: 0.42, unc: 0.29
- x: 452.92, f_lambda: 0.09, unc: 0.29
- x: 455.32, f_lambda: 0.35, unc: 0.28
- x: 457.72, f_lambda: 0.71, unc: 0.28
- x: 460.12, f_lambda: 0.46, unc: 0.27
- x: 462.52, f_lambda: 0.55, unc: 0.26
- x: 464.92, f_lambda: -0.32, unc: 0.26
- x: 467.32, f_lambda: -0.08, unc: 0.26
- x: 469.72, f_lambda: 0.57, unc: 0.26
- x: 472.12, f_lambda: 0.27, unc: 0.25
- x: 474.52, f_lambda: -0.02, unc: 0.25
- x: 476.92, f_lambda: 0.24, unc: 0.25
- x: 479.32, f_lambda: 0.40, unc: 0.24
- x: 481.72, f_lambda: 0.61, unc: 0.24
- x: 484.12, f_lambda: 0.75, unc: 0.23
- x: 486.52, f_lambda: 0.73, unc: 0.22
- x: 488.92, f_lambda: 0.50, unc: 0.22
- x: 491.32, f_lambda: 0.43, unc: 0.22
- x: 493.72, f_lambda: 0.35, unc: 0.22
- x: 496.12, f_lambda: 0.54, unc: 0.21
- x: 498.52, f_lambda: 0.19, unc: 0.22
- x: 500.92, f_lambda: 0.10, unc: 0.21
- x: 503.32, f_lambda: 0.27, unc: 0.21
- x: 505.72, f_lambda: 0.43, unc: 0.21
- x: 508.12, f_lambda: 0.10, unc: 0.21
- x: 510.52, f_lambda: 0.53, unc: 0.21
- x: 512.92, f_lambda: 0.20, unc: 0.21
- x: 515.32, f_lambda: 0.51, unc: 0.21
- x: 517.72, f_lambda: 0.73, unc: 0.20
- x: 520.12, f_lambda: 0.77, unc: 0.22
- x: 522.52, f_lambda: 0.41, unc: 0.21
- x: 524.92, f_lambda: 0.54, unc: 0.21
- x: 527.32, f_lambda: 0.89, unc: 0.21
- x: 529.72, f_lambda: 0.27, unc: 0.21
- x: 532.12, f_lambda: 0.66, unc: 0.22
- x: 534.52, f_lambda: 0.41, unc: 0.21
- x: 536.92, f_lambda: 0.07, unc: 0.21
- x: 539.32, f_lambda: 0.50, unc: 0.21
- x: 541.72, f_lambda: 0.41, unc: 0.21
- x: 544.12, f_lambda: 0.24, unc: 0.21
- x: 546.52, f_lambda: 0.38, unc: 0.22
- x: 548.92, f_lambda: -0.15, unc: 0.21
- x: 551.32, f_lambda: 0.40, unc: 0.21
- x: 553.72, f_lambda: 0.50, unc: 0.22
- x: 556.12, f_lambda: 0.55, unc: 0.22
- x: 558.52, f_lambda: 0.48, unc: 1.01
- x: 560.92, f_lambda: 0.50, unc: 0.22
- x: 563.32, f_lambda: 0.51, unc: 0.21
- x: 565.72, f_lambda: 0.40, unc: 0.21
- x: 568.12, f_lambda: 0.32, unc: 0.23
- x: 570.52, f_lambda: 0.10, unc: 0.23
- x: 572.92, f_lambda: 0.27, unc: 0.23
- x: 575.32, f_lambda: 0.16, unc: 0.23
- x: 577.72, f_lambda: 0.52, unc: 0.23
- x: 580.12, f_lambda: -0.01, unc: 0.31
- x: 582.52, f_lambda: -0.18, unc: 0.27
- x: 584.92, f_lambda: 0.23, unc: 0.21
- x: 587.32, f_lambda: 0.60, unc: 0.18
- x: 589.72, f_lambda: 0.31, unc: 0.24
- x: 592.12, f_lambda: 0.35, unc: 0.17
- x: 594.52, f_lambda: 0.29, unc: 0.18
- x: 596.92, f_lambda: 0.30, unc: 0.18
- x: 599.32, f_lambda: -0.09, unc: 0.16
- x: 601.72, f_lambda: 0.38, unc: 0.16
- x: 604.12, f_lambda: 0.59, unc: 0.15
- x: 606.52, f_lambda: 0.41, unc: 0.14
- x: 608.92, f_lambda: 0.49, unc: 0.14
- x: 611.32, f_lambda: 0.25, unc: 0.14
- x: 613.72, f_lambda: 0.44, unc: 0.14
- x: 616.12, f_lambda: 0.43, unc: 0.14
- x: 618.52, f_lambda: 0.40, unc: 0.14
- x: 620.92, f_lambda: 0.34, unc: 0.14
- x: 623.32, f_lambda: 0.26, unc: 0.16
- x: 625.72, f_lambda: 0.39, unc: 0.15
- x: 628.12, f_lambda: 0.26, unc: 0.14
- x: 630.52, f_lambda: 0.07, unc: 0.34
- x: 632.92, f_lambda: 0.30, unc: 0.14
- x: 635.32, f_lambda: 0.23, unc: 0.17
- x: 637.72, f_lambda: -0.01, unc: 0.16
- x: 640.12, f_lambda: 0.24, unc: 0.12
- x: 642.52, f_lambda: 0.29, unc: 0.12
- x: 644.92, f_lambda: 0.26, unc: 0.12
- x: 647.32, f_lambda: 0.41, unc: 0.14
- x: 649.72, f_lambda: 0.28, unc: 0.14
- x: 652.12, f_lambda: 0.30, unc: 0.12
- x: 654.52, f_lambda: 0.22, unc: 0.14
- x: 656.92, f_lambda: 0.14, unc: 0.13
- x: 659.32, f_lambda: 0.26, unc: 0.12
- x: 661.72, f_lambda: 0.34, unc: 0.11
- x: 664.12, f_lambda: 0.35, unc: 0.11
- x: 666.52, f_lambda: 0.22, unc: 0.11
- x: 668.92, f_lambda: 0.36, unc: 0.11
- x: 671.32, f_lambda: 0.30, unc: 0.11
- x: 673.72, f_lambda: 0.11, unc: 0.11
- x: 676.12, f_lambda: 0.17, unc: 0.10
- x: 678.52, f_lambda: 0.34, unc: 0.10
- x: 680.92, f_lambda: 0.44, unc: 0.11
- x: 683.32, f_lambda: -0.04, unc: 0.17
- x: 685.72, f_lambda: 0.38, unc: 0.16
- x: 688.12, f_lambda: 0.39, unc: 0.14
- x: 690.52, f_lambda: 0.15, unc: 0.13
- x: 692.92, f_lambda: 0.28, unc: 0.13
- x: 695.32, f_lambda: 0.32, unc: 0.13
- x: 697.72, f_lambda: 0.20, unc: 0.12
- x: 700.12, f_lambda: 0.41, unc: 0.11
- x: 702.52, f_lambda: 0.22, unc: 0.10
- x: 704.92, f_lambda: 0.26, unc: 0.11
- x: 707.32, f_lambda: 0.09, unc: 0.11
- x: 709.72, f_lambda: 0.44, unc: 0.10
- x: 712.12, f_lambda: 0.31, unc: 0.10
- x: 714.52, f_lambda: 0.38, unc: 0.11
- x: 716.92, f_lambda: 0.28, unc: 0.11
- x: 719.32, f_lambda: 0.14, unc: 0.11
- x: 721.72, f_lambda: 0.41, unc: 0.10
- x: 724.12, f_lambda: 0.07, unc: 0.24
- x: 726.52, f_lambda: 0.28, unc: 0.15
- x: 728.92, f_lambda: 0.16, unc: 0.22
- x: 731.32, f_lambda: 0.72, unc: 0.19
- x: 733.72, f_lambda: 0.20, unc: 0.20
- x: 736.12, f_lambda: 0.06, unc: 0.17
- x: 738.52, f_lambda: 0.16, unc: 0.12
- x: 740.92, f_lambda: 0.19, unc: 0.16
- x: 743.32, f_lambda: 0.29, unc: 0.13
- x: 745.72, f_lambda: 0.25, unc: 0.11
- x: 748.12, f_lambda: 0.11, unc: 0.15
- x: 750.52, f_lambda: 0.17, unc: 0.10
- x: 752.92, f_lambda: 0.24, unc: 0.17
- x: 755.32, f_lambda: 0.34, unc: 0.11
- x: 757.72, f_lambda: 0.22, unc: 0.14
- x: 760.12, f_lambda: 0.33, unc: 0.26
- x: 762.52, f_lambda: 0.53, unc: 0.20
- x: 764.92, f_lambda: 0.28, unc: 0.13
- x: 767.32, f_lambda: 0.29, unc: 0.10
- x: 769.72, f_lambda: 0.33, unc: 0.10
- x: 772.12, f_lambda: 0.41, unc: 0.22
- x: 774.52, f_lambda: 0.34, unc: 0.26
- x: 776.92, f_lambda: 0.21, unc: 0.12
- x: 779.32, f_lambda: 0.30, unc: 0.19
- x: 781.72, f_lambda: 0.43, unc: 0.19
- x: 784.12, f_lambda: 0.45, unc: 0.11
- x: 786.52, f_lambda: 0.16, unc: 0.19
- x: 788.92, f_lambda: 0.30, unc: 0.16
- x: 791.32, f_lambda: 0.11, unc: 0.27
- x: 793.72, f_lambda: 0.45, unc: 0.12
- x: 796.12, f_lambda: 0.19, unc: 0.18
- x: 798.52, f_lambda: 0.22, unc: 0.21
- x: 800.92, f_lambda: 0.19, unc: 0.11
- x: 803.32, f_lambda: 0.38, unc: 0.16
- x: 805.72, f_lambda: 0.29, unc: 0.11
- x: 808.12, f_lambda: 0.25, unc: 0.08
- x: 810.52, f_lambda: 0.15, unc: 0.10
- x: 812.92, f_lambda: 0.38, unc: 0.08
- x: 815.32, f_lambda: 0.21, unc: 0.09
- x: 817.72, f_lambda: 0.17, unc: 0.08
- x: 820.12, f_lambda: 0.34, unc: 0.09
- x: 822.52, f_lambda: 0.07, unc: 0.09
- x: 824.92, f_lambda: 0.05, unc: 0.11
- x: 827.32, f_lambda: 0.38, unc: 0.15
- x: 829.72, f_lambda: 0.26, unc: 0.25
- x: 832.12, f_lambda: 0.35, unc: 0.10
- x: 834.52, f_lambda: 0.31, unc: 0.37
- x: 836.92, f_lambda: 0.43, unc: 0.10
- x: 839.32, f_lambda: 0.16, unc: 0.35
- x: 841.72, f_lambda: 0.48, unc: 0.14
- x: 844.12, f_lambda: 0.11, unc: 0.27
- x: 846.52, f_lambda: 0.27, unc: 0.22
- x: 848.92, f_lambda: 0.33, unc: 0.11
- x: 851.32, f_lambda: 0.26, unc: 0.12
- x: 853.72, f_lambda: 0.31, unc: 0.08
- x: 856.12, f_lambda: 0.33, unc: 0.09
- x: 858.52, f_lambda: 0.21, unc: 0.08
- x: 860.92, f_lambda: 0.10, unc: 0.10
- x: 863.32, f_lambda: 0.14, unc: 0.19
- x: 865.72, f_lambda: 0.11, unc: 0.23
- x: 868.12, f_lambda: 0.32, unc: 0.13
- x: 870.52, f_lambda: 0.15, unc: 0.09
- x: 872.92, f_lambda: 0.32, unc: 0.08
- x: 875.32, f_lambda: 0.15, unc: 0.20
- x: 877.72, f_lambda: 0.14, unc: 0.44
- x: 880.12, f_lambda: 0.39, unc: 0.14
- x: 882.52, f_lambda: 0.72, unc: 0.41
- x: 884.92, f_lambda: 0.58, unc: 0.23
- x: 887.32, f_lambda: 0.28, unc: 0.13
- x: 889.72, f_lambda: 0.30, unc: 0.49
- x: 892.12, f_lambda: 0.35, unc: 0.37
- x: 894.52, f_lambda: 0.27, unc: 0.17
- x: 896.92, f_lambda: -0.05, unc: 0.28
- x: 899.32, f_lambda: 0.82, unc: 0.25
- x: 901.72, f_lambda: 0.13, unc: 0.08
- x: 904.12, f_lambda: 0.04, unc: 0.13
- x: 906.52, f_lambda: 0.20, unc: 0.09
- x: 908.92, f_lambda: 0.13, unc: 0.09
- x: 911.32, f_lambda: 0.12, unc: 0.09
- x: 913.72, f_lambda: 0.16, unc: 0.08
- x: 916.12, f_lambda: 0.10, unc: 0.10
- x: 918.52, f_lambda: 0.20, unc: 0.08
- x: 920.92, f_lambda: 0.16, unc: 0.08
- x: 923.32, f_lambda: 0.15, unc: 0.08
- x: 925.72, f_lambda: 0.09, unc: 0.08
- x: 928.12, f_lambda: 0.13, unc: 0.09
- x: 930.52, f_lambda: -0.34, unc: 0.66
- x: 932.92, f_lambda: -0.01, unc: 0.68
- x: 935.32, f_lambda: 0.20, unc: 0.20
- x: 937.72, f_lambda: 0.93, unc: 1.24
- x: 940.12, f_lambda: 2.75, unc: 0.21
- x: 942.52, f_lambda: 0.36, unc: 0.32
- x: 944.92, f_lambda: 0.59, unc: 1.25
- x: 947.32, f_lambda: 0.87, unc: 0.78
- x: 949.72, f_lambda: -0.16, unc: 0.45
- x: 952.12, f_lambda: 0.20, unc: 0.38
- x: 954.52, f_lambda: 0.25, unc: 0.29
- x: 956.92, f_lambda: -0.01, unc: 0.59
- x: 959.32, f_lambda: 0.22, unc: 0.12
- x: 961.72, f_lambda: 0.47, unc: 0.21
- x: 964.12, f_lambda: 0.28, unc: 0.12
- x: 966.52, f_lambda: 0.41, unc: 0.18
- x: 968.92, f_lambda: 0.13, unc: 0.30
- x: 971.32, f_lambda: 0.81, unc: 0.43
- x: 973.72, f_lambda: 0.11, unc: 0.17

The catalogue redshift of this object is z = 1.520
